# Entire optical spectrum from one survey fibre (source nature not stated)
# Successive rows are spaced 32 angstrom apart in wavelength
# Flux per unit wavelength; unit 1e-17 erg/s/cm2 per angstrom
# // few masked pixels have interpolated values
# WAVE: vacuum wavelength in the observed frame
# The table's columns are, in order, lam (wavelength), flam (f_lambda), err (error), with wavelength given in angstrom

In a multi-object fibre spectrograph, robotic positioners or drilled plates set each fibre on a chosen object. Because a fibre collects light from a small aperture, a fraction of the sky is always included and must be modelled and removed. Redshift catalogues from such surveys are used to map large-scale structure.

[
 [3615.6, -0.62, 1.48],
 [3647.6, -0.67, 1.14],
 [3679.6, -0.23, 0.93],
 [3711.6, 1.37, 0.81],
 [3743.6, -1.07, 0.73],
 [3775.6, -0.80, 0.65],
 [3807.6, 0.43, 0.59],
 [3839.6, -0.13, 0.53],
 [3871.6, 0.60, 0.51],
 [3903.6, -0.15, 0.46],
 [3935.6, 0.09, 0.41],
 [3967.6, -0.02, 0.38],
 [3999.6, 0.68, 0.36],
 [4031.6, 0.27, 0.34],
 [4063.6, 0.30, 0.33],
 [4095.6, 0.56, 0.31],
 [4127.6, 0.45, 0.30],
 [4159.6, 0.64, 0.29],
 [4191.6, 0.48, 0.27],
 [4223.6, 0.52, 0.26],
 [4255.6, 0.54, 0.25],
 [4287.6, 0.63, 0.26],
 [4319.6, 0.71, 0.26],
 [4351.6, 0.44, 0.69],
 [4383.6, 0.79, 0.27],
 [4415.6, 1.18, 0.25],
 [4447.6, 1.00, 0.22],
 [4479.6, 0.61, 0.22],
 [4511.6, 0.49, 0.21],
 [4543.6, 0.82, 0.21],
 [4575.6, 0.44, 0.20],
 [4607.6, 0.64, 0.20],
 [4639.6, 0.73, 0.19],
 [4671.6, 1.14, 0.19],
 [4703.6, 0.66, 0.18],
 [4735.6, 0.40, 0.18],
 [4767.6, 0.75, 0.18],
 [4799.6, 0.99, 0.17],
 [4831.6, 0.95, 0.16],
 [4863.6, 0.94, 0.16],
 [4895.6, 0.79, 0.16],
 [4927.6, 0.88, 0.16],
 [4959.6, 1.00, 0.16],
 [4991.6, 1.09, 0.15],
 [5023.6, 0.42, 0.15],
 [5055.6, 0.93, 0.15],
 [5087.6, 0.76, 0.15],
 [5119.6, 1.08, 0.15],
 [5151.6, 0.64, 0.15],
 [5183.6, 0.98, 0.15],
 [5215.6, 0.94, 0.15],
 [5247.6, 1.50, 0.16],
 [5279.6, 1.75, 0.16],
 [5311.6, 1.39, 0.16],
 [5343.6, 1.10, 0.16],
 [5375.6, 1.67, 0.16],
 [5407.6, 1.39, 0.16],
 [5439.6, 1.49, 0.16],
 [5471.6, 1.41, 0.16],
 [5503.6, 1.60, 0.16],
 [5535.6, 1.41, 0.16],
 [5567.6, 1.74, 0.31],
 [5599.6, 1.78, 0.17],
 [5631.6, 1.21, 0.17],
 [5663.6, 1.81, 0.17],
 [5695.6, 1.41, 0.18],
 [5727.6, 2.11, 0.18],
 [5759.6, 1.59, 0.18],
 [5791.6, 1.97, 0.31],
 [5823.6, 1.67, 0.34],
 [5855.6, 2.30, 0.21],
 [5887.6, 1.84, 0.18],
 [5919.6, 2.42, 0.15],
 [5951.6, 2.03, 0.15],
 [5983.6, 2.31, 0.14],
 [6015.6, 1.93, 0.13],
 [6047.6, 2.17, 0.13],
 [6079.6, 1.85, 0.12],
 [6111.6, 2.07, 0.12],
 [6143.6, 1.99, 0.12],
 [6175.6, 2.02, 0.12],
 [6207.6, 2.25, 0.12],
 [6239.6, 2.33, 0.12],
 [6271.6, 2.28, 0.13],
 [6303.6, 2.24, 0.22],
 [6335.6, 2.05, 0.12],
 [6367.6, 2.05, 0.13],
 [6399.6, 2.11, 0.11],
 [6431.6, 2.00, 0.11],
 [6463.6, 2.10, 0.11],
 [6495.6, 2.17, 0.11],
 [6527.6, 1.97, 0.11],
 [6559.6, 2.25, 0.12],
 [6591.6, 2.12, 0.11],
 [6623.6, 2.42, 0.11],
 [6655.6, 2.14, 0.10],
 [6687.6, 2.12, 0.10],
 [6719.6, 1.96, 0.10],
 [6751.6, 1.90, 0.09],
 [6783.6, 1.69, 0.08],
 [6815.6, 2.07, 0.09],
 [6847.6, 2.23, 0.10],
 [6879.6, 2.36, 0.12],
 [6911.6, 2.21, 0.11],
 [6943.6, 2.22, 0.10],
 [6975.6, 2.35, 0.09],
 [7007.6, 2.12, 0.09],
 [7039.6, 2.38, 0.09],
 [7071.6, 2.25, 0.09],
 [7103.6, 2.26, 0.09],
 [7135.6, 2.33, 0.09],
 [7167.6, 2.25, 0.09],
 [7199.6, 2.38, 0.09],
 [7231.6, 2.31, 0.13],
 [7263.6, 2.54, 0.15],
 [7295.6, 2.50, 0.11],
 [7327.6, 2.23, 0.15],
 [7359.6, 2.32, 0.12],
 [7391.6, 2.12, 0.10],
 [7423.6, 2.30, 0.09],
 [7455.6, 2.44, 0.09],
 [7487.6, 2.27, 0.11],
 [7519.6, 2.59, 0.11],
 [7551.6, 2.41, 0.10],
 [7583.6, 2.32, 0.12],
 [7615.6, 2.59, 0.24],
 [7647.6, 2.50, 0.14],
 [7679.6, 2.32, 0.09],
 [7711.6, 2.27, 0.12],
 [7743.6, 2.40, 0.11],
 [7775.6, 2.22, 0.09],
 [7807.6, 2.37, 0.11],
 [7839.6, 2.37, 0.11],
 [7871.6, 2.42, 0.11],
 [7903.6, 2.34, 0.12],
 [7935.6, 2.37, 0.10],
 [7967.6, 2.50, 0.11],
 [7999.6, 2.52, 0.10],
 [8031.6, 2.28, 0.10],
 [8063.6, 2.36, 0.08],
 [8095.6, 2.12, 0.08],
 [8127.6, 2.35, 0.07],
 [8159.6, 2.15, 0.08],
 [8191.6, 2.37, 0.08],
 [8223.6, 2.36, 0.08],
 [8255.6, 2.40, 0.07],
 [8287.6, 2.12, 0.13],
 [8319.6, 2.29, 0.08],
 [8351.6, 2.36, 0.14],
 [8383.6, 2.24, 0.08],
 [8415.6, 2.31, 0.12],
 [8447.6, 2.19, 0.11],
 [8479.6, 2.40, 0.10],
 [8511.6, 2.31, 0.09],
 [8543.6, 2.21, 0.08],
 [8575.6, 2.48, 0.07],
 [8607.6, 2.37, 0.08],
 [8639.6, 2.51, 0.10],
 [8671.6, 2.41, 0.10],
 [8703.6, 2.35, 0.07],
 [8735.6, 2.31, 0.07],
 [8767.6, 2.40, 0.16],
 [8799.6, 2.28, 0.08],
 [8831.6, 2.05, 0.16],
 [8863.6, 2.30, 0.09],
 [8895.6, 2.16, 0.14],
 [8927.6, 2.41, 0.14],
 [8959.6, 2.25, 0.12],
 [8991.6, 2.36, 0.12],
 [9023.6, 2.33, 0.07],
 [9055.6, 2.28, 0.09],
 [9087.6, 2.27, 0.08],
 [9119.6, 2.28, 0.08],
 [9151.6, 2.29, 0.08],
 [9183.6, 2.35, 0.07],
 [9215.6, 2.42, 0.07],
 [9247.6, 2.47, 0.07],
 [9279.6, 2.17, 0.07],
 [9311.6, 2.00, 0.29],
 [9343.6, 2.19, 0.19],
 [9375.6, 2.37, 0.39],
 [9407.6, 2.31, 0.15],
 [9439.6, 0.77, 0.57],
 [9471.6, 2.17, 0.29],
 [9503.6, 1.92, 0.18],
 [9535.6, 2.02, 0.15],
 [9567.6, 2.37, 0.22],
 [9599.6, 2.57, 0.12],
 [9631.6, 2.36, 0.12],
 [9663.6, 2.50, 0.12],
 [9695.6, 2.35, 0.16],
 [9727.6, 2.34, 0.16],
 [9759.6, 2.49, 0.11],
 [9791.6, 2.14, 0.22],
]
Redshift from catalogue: 0.31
